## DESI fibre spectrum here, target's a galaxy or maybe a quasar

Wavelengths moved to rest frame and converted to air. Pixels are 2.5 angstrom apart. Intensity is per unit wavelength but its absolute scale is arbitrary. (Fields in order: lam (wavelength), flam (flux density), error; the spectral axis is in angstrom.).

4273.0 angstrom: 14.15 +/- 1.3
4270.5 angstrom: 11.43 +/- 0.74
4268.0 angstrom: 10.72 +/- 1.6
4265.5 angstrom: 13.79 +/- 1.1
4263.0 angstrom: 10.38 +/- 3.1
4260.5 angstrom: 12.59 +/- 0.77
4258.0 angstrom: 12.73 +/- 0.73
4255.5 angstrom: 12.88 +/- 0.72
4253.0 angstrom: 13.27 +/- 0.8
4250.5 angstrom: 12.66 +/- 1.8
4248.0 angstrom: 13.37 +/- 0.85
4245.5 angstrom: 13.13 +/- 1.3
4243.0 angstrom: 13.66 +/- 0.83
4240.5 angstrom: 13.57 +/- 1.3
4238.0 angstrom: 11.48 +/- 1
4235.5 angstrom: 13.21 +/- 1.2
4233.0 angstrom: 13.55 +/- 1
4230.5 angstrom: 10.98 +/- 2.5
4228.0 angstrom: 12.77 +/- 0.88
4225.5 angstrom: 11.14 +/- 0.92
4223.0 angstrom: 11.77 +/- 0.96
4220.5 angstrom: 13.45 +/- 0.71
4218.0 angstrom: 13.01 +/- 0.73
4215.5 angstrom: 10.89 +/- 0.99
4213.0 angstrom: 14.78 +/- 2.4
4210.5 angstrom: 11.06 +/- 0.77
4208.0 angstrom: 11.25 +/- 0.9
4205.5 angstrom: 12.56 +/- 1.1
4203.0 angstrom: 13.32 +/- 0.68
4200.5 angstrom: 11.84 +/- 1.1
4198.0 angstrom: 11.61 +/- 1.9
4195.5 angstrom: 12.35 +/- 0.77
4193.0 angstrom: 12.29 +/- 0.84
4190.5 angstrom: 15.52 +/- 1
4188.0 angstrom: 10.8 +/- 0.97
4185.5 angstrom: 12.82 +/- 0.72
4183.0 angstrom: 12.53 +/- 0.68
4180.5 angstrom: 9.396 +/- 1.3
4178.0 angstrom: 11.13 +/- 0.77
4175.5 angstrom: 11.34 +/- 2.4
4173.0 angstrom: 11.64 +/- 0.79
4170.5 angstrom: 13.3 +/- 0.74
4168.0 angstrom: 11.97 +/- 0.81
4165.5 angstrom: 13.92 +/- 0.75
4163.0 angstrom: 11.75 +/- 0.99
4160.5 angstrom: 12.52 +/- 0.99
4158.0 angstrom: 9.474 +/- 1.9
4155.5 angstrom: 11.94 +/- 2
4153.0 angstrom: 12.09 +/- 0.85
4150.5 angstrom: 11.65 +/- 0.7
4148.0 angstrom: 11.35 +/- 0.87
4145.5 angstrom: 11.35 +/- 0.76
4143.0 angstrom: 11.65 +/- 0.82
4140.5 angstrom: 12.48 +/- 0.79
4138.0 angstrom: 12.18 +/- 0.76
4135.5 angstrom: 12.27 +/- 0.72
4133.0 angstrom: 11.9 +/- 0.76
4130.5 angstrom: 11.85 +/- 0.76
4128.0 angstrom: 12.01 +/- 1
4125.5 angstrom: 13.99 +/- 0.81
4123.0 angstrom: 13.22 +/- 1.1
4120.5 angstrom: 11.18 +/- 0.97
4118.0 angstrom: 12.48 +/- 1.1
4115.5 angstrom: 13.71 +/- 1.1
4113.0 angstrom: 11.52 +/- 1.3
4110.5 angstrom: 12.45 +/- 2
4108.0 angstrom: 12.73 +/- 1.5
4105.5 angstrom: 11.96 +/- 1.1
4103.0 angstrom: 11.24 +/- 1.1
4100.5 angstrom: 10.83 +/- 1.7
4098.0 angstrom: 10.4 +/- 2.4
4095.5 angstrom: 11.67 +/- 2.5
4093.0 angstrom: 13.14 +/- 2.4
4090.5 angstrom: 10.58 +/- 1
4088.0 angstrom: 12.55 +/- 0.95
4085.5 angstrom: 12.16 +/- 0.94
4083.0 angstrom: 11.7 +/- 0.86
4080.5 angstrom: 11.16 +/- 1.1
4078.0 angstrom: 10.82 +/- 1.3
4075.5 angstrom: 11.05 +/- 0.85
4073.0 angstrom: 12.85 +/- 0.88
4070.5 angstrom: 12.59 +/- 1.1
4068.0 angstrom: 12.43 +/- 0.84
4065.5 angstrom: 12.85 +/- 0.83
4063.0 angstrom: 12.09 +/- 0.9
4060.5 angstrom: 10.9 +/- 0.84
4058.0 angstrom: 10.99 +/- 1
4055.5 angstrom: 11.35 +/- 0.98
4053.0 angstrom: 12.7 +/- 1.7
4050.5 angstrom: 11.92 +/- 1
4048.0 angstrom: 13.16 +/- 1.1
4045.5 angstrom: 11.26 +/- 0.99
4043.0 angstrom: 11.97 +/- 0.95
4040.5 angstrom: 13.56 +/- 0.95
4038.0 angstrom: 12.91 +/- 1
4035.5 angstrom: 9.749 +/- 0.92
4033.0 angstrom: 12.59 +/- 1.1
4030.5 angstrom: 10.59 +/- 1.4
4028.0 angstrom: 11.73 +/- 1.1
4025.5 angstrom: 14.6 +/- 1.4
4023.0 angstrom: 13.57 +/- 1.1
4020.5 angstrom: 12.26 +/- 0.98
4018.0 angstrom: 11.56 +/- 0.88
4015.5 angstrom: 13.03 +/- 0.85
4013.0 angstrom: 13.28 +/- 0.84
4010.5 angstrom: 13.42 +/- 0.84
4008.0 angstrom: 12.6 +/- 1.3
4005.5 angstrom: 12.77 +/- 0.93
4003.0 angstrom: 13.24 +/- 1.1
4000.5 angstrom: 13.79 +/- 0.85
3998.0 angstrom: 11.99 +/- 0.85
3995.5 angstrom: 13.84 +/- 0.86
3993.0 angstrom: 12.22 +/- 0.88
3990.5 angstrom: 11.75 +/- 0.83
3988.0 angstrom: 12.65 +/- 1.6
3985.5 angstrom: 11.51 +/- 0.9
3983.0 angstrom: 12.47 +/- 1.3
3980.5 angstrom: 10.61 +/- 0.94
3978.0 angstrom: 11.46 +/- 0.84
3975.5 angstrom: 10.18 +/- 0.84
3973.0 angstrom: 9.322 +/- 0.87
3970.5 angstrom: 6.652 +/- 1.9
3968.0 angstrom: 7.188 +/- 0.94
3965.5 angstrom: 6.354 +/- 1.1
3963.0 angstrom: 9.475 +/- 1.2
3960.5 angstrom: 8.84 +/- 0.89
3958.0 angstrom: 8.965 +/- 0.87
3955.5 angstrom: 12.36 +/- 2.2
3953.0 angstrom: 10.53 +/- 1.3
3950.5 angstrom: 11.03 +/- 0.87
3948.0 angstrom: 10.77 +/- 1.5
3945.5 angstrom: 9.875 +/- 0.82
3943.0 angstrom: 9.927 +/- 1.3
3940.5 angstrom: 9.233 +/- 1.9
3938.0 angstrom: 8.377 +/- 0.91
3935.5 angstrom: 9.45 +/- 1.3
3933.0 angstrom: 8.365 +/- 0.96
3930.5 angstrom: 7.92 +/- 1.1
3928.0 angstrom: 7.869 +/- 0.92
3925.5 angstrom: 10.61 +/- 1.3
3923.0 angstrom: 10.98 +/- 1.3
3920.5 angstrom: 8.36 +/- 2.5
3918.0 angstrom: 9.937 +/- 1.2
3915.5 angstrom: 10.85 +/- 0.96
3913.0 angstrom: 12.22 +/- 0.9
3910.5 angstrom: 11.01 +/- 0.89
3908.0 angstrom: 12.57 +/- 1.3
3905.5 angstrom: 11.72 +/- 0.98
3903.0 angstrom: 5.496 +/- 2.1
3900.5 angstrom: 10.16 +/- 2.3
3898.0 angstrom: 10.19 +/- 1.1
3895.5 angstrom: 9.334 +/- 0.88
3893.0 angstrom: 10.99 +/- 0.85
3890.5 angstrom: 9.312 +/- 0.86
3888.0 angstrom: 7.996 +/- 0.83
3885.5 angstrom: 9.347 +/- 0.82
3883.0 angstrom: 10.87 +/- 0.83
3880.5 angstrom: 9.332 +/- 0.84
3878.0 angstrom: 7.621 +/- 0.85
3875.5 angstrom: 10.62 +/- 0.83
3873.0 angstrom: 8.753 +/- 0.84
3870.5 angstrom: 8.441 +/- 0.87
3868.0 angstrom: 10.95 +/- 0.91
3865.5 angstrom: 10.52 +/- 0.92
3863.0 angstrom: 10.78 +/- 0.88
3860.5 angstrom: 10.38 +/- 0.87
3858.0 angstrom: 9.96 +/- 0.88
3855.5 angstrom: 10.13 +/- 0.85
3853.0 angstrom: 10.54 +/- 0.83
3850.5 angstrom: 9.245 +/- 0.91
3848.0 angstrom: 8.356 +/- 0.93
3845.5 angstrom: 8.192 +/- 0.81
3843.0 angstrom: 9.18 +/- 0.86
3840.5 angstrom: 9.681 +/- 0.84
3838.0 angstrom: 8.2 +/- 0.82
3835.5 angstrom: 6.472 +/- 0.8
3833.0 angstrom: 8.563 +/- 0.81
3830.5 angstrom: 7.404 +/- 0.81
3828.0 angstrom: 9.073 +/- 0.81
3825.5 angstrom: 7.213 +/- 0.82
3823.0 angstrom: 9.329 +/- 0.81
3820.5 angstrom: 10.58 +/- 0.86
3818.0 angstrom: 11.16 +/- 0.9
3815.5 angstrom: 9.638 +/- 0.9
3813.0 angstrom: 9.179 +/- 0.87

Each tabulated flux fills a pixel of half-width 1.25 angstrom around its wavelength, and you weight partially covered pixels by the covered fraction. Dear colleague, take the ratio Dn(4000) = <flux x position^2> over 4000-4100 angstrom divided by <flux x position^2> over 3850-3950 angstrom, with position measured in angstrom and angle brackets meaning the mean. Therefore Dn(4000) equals 1.3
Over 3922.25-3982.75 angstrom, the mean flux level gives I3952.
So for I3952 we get 9.47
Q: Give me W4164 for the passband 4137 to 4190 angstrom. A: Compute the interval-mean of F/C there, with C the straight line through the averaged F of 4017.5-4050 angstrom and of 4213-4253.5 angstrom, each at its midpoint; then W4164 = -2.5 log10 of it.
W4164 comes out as 0.06 mag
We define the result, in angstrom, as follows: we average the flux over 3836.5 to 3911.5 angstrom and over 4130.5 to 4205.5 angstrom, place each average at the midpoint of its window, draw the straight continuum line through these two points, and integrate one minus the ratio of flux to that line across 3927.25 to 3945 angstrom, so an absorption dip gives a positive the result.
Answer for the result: 2.35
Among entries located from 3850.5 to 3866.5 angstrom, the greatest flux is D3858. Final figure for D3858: 10.78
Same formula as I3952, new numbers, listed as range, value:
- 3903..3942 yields 9.82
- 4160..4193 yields 12.2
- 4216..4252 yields 12.7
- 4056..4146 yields 12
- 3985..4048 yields 12.5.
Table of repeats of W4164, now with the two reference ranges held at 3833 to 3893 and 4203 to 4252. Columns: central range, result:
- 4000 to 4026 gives -0.22 mag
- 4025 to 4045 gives -0.12 mag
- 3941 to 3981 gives 0.07 mag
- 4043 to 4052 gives -0.11 mag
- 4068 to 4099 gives -0.04 mag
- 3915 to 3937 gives 0.07 mag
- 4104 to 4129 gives -0.08 mag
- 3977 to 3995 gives -0.14 mag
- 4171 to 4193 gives 0.02 mag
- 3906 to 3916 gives -0.20 mag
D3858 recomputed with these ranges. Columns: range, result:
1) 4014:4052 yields 14.6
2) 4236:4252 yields 13.66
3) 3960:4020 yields 13.84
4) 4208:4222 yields 14.78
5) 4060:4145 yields 13.99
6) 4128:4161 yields 12.52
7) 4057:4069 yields 12.85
